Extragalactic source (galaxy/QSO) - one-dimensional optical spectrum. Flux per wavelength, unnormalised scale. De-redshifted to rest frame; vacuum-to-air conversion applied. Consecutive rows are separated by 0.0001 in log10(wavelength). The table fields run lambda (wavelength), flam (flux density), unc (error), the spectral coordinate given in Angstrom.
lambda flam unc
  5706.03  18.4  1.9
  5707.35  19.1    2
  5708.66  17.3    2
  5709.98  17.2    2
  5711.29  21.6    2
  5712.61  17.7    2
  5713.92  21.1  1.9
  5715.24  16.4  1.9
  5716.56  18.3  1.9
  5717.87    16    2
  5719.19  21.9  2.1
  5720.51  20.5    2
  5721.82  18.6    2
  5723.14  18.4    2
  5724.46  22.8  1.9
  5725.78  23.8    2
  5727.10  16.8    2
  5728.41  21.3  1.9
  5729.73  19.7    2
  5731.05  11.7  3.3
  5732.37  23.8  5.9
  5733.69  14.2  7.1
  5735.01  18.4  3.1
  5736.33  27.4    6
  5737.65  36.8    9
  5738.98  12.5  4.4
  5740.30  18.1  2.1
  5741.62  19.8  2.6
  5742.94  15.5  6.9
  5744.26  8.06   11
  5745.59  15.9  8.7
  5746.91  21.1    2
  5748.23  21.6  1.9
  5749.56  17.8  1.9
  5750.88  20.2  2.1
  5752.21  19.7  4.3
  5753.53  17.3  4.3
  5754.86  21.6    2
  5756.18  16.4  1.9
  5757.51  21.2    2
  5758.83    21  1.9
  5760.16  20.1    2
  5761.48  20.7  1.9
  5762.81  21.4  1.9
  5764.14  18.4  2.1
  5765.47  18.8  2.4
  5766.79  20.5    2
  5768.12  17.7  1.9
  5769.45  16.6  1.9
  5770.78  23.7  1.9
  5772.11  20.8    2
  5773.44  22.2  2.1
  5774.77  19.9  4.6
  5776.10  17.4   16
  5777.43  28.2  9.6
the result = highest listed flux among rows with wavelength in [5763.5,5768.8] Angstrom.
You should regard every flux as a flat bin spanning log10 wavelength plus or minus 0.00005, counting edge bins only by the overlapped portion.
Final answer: 20.5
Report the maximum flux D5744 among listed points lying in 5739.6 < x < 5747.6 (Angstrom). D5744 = 21.1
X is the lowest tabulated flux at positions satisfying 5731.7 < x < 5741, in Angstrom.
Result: 12.5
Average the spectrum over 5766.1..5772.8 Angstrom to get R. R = 19.9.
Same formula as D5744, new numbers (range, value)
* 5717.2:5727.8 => 23.8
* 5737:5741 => 36.8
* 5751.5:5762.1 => 21.6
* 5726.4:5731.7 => 21.3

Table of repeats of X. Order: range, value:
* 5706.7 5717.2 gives 16.4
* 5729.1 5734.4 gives 11.7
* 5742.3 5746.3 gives 8.06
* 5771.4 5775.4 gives 19.9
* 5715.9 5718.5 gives 16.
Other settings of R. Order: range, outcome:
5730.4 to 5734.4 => 16.6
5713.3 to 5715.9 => 18.7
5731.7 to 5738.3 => 24.1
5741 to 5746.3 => 14.8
